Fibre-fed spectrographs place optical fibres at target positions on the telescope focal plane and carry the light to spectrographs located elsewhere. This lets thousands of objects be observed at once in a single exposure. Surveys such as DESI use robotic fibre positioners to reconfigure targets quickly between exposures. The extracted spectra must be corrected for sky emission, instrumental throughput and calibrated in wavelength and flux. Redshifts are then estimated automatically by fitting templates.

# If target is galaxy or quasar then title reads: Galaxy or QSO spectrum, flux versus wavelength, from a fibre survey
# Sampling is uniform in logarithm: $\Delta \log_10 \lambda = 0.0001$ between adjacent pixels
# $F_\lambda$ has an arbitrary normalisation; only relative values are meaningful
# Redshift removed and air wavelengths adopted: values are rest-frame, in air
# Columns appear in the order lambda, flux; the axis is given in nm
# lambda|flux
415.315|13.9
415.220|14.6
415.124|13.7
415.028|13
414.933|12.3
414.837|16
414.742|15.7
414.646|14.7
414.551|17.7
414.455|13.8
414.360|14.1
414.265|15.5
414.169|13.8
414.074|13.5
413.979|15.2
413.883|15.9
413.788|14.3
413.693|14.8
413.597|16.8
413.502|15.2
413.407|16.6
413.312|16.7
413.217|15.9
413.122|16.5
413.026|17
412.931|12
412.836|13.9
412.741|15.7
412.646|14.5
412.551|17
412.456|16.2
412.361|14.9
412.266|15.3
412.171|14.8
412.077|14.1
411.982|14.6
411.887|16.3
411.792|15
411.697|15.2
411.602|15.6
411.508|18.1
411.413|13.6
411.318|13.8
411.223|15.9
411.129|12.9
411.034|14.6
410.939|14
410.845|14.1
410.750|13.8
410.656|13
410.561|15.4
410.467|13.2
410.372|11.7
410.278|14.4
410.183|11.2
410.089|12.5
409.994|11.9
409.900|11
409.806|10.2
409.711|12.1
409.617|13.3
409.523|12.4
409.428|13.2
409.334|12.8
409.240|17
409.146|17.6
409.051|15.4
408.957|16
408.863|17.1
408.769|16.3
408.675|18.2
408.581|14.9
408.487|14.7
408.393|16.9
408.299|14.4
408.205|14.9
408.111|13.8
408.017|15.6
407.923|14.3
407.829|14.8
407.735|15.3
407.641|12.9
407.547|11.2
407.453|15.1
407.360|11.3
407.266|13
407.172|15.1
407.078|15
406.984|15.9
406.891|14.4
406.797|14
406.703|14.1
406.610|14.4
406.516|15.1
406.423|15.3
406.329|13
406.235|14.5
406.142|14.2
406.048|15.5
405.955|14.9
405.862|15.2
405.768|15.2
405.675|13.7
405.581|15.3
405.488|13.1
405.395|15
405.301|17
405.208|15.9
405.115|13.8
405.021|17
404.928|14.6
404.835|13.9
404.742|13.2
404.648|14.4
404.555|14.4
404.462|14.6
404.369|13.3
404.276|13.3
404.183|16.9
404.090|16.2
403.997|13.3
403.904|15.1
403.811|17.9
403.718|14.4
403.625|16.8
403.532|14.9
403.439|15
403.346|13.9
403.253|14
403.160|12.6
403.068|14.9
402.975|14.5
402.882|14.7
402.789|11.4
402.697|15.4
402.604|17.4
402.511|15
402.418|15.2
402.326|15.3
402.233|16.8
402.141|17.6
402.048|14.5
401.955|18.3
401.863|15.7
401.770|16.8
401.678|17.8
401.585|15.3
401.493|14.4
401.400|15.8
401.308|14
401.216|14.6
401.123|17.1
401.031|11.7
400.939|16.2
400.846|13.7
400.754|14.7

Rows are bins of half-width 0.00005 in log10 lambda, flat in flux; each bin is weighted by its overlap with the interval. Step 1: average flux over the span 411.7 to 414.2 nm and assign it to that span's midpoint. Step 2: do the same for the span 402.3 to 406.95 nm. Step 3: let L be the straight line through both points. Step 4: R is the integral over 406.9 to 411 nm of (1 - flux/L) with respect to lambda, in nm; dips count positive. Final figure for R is 0.24 nm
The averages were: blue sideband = 14.7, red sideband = 15.3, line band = 14.1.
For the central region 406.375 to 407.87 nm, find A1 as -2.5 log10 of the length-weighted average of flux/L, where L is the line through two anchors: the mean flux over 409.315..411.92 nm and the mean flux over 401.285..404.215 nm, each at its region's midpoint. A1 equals 0.02 mag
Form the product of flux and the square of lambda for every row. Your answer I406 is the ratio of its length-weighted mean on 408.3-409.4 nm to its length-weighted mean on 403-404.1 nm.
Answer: 1.10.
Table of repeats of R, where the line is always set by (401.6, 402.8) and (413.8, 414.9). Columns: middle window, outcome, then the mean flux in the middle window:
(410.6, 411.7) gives 0.05 nm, 14.5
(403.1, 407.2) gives 0.27 nm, 14.8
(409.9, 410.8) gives 0.14 nm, 12.9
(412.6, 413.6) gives -0.02 nm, 15.5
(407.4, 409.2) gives 0.04 nm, 15.2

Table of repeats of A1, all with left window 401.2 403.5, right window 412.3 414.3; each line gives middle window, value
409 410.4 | 0.165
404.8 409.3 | 0.026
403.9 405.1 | 0.049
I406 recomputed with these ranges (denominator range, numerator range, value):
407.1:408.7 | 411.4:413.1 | 1.08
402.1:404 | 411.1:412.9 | 1.05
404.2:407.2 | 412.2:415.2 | 1.07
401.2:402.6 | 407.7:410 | 0.95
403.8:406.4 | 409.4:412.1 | 0.95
